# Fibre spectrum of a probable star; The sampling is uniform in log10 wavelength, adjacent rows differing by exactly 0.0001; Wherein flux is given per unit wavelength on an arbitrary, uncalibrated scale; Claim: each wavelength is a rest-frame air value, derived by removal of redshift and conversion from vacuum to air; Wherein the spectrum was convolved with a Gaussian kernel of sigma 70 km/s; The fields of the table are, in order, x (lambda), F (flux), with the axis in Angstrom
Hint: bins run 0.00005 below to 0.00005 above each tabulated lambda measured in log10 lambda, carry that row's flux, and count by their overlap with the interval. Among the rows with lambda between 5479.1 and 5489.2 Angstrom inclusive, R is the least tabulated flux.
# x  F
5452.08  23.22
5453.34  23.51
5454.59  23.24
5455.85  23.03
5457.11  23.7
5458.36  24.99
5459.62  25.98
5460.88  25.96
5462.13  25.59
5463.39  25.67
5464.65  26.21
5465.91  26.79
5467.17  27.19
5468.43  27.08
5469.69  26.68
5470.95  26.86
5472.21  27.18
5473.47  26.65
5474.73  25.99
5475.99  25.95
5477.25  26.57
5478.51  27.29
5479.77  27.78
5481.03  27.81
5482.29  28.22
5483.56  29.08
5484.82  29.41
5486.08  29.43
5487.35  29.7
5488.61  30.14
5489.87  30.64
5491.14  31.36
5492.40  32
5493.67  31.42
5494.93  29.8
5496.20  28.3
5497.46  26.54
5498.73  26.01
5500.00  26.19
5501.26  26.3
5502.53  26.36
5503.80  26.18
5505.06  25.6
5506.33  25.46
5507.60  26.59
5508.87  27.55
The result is 27.78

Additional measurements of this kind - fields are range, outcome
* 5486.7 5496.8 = 28.3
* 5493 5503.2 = 26.01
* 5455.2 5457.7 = 23.03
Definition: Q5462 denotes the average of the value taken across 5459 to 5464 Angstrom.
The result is 25.8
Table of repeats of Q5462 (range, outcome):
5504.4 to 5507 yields 25.6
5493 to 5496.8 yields 29.8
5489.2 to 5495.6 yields 31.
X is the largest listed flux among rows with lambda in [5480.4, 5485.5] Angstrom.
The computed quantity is 29.41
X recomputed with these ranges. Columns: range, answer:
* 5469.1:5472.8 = 27.18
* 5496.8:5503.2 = 26.54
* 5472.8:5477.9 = 26.65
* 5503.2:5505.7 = 26.18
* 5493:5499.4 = 31.42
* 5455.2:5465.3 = 26.21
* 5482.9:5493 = 32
